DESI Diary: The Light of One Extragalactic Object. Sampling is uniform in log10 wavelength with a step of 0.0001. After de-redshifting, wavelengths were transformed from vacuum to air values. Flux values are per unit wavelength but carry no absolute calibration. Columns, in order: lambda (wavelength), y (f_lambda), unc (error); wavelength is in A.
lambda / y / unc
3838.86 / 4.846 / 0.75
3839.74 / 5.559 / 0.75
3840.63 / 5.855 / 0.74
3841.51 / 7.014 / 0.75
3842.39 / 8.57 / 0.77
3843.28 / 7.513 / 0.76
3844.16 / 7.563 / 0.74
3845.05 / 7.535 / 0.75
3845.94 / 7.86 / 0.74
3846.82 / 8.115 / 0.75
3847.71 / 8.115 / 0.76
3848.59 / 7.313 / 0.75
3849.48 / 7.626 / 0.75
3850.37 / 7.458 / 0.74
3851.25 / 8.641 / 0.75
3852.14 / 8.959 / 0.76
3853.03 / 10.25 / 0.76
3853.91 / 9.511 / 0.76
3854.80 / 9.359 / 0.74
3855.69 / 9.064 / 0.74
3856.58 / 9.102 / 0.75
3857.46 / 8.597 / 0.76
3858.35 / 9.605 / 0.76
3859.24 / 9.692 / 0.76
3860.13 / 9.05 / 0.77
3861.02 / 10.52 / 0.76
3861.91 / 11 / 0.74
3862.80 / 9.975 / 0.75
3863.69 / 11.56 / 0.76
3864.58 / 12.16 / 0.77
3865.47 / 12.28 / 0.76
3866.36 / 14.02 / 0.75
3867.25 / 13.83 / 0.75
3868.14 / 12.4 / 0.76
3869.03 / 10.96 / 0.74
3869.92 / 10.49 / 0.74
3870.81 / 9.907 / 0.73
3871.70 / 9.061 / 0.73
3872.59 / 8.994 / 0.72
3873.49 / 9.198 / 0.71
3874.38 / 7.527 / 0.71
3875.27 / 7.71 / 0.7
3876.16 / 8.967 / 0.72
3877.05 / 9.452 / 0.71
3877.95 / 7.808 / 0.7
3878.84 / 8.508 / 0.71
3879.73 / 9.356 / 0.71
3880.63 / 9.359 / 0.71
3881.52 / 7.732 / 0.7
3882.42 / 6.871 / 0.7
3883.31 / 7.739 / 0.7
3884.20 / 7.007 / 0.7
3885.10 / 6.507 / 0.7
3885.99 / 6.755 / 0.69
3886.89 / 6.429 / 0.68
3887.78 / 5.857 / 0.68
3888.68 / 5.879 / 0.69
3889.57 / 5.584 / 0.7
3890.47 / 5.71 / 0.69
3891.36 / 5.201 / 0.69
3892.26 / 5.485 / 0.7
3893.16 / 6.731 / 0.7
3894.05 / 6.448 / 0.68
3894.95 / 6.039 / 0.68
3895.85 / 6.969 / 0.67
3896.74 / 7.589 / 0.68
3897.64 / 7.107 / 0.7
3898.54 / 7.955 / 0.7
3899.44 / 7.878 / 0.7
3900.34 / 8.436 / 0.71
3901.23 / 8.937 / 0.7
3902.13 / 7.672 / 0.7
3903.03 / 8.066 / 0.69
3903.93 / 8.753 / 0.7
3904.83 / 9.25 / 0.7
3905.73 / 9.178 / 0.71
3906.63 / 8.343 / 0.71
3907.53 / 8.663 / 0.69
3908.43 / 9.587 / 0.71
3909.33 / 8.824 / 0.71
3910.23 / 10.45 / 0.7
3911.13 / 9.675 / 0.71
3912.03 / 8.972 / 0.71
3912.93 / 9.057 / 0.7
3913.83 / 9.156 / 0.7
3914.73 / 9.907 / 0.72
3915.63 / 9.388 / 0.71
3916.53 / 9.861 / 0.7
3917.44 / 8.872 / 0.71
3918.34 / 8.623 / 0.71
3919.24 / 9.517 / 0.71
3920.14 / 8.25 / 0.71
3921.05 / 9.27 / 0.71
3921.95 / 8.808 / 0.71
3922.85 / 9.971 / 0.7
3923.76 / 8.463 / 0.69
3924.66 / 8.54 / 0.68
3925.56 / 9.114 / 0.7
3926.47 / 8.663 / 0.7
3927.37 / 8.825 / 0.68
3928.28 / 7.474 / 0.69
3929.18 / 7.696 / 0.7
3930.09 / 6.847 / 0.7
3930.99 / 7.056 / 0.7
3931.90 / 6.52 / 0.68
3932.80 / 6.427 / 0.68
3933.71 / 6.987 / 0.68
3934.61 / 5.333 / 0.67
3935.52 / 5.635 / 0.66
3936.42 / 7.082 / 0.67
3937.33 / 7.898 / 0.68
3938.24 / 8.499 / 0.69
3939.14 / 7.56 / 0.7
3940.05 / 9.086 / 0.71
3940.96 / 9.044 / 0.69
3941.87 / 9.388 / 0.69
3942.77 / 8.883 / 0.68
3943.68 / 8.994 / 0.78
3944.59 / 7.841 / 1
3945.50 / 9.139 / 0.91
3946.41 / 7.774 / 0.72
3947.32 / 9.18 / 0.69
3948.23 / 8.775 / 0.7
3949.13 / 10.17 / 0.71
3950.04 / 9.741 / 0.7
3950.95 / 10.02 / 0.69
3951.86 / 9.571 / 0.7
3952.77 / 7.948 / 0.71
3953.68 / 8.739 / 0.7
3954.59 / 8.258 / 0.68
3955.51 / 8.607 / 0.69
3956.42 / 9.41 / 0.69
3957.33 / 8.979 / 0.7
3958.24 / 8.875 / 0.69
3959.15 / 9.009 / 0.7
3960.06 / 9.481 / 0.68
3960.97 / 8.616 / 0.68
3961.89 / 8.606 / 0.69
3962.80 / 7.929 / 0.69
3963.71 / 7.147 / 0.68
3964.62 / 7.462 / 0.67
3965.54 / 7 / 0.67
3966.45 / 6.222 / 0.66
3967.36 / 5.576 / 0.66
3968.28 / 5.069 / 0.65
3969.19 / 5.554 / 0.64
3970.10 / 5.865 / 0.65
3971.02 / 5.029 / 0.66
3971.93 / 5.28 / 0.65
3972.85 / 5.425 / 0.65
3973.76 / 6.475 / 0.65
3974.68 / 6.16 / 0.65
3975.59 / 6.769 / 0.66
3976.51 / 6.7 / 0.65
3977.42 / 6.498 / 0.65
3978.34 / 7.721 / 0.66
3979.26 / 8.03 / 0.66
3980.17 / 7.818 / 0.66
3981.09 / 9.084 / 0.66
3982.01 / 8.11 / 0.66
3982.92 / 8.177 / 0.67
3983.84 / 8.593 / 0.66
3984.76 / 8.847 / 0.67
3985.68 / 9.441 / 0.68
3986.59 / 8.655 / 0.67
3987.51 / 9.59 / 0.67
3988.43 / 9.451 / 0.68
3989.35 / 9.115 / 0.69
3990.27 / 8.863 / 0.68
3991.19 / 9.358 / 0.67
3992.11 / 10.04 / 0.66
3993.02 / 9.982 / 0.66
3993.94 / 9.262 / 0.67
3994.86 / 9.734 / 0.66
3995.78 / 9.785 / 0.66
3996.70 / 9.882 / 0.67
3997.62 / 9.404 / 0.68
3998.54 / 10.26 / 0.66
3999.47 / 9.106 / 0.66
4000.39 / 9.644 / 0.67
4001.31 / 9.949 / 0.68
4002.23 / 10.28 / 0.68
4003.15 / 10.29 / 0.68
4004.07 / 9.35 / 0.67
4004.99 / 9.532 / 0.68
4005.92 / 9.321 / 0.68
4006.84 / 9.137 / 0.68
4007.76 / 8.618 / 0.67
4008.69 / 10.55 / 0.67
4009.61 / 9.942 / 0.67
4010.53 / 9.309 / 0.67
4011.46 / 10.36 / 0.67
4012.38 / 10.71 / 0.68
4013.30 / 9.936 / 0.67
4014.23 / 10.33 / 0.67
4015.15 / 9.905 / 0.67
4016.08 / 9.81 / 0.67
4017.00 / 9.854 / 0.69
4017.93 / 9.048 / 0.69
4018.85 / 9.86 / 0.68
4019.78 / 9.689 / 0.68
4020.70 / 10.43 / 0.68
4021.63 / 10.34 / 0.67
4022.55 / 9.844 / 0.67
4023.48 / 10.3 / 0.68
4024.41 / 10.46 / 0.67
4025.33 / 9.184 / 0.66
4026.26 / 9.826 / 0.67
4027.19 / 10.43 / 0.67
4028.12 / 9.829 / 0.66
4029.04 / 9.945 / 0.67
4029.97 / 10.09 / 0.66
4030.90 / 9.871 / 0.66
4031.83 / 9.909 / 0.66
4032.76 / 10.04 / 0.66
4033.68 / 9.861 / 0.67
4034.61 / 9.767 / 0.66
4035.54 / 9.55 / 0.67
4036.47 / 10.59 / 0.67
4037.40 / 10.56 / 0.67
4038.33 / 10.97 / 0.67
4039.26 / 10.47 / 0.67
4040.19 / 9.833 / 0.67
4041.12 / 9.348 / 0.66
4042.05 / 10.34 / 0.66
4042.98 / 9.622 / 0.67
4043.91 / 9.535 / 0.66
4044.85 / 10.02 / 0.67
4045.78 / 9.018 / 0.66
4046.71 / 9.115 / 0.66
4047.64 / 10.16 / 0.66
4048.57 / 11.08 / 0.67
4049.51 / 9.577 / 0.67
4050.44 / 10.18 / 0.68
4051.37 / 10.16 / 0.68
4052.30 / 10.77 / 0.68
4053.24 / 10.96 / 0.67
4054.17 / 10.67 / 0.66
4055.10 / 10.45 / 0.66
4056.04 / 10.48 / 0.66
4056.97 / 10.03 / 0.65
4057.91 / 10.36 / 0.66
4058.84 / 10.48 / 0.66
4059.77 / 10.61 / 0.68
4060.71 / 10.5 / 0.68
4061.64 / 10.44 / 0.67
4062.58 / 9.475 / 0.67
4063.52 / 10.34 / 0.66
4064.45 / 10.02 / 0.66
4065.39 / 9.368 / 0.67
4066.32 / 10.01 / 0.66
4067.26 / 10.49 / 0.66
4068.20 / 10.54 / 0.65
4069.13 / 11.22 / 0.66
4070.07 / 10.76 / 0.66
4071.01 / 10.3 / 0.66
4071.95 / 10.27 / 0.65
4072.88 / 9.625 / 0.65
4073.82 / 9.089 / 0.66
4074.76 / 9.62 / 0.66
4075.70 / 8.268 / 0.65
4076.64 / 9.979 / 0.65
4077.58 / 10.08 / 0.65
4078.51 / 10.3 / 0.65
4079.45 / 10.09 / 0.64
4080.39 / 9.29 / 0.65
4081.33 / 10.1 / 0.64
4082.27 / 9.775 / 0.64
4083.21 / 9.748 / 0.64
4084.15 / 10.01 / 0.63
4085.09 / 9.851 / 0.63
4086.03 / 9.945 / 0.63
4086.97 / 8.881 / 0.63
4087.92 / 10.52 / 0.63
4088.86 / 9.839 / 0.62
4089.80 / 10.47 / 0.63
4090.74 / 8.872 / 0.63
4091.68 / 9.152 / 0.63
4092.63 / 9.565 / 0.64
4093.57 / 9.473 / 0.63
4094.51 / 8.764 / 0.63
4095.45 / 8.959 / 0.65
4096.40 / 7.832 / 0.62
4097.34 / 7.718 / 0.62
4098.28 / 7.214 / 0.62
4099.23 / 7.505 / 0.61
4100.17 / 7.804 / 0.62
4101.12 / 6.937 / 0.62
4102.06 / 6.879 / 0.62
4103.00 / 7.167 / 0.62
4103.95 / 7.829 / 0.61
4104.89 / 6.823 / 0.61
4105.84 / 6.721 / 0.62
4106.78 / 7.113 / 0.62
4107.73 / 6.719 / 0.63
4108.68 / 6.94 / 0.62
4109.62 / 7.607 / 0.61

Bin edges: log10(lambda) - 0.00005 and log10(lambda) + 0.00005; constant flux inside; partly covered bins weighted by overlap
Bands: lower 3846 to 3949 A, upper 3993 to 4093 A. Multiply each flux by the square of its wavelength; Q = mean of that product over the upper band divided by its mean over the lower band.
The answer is 1.26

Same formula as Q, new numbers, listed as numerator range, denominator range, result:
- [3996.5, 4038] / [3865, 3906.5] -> 1.28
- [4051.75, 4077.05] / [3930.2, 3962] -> 1.29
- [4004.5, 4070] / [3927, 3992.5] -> 1.32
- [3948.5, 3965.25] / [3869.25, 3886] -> 1.08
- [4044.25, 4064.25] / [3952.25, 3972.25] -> 1.43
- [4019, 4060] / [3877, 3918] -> 1.37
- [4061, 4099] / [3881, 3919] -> 1.34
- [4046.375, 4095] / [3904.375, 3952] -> 1.25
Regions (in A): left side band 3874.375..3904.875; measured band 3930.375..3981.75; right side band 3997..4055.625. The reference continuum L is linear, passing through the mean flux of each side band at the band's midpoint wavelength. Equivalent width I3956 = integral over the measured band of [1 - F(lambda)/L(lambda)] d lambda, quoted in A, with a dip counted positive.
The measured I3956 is 5.38 A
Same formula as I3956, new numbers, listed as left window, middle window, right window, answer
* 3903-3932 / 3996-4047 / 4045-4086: -0.9 A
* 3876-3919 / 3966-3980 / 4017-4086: 4.4 A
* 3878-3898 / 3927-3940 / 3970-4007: 0.8 A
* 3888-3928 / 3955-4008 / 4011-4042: 6.0 A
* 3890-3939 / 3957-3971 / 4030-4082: 2.3 A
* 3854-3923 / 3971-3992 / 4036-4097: 3.4 A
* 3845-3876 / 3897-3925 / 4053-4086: 2.6 A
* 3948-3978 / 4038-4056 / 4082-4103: -3.7 A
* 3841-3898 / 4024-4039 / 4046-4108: -1.3 A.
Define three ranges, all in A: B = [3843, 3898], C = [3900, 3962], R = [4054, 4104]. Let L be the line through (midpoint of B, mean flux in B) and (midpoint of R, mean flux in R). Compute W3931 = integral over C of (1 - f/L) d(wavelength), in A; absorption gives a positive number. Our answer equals 1.5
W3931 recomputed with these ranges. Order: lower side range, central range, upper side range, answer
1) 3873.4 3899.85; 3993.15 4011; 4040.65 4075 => -0.9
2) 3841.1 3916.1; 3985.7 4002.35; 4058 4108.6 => -1.1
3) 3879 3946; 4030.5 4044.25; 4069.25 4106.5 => -2.0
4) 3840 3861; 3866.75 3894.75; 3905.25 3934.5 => 1.5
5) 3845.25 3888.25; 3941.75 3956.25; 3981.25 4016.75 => 0.7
